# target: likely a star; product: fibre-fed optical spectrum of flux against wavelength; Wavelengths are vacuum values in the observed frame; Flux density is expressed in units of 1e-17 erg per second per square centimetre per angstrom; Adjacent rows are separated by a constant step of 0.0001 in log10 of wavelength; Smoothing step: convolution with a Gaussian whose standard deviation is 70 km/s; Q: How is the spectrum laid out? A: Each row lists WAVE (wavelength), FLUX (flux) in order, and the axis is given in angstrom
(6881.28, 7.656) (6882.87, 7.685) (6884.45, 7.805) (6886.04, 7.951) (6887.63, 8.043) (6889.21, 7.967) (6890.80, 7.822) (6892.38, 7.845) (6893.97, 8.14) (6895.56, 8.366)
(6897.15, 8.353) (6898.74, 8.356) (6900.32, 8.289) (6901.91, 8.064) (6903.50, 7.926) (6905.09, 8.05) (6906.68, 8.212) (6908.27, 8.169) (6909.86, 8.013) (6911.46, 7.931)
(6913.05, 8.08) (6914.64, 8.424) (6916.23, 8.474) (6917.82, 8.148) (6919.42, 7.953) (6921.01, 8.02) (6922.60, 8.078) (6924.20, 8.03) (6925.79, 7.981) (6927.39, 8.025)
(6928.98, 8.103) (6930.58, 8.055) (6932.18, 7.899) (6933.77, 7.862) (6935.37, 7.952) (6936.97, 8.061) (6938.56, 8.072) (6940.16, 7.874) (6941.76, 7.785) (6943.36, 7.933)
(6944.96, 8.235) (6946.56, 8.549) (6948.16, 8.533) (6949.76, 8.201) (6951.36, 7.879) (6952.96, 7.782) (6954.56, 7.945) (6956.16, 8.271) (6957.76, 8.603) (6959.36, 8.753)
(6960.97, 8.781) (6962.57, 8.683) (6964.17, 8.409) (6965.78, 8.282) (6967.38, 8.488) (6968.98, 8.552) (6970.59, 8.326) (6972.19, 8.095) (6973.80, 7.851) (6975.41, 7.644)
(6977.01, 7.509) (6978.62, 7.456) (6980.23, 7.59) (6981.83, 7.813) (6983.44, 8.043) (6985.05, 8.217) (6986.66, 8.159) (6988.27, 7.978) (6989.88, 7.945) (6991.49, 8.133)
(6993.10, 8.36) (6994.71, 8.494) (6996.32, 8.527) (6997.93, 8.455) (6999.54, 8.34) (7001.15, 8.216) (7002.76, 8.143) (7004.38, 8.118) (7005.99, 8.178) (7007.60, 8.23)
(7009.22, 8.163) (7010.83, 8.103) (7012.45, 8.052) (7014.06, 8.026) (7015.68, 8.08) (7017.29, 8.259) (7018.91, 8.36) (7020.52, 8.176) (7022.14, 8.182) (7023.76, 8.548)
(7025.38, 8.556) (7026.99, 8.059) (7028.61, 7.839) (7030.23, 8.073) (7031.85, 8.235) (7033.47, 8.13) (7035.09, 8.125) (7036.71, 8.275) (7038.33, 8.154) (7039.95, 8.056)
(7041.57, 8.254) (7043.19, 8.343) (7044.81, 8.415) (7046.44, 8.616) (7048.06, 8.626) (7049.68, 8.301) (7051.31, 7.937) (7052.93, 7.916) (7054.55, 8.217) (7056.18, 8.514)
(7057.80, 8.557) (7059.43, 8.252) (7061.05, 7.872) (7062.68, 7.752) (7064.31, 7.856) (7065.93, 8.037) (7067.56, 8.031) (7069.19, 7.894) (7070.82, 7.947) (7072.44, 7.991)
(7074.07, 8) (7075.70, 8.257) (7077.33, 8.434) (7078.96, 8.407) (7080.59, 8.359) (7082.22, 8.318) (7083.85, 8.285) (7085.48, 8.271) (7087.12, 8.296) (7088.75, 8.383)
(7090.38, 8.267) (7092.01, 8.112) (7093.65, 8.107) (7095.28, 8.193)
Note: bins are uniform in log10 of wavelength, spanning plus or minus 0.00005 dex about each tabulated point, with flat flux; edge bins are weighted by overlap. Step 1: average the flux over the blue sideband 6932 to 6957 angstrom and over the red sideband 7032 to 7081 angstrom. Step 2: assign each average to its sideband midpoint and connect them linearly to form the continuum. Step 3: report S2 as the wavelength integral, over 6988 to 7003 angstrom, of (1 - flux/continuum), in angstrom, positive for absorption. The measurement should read -0.3 angstrom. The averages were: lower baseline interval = 8.06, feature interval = 8.28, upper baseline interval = 8.18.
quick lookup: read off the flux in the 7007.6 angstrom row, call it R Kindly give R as 8.23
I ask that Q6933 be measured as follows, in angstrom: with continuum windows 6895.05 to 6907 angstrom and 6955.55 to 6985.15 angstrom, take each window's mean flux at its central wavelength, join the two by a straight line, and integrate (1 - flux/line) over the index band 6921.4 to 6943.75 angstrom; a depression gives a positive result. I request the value 0.6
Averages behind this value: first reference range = 8.2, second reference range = 8.18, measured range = 7.98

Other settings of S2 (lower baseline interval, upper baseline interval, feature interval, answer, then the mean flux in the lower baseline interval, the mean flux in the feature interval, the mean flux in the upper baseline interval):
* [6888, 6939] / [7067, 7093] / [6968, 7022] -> 0.2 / 8.09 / 8.11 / 8.2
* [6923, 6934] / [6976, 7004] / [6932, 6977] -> -0.8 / 8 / 8.18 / 8.08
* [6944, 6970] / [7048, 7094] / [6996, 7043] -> 0.3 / 8.37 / 8.2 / 8.17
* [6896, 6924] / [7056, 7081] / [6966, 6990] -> 0.4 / 8.15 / 7.99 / 8.12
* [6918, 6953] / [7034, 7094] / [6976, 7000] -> 0.1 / 8.05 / 8.06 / 8.2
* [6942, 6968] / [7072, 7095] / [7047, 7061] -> 0.0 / 8.32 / 8.28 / 8.25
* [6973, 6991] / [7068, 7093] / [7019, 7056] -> -0.9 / 7.84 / 8.24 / 8.21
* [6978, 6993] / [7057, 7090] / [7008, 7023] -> -0.3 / 7.95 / 8.16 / 8.16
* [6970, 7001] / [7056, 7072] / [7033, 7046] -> -0.3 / 8.05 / 8.23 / 8.05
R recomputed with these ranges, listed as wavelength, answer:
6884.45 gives 7.805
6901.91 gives 8.064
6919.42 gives 7.953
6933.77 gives 7.862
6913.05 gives 8.08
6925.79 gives 7.981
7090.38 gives 8.267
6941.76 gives 7.785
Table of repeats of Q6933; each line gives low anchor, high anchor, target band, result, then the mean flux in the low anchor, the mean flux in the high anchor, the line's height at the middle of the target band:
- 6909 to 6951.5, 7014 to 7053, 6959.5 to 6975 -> -0.5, 8.08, 8.23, 8.14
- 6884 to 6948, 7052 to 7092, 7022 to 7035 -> -0.1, 8.08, 8.17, 8.14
